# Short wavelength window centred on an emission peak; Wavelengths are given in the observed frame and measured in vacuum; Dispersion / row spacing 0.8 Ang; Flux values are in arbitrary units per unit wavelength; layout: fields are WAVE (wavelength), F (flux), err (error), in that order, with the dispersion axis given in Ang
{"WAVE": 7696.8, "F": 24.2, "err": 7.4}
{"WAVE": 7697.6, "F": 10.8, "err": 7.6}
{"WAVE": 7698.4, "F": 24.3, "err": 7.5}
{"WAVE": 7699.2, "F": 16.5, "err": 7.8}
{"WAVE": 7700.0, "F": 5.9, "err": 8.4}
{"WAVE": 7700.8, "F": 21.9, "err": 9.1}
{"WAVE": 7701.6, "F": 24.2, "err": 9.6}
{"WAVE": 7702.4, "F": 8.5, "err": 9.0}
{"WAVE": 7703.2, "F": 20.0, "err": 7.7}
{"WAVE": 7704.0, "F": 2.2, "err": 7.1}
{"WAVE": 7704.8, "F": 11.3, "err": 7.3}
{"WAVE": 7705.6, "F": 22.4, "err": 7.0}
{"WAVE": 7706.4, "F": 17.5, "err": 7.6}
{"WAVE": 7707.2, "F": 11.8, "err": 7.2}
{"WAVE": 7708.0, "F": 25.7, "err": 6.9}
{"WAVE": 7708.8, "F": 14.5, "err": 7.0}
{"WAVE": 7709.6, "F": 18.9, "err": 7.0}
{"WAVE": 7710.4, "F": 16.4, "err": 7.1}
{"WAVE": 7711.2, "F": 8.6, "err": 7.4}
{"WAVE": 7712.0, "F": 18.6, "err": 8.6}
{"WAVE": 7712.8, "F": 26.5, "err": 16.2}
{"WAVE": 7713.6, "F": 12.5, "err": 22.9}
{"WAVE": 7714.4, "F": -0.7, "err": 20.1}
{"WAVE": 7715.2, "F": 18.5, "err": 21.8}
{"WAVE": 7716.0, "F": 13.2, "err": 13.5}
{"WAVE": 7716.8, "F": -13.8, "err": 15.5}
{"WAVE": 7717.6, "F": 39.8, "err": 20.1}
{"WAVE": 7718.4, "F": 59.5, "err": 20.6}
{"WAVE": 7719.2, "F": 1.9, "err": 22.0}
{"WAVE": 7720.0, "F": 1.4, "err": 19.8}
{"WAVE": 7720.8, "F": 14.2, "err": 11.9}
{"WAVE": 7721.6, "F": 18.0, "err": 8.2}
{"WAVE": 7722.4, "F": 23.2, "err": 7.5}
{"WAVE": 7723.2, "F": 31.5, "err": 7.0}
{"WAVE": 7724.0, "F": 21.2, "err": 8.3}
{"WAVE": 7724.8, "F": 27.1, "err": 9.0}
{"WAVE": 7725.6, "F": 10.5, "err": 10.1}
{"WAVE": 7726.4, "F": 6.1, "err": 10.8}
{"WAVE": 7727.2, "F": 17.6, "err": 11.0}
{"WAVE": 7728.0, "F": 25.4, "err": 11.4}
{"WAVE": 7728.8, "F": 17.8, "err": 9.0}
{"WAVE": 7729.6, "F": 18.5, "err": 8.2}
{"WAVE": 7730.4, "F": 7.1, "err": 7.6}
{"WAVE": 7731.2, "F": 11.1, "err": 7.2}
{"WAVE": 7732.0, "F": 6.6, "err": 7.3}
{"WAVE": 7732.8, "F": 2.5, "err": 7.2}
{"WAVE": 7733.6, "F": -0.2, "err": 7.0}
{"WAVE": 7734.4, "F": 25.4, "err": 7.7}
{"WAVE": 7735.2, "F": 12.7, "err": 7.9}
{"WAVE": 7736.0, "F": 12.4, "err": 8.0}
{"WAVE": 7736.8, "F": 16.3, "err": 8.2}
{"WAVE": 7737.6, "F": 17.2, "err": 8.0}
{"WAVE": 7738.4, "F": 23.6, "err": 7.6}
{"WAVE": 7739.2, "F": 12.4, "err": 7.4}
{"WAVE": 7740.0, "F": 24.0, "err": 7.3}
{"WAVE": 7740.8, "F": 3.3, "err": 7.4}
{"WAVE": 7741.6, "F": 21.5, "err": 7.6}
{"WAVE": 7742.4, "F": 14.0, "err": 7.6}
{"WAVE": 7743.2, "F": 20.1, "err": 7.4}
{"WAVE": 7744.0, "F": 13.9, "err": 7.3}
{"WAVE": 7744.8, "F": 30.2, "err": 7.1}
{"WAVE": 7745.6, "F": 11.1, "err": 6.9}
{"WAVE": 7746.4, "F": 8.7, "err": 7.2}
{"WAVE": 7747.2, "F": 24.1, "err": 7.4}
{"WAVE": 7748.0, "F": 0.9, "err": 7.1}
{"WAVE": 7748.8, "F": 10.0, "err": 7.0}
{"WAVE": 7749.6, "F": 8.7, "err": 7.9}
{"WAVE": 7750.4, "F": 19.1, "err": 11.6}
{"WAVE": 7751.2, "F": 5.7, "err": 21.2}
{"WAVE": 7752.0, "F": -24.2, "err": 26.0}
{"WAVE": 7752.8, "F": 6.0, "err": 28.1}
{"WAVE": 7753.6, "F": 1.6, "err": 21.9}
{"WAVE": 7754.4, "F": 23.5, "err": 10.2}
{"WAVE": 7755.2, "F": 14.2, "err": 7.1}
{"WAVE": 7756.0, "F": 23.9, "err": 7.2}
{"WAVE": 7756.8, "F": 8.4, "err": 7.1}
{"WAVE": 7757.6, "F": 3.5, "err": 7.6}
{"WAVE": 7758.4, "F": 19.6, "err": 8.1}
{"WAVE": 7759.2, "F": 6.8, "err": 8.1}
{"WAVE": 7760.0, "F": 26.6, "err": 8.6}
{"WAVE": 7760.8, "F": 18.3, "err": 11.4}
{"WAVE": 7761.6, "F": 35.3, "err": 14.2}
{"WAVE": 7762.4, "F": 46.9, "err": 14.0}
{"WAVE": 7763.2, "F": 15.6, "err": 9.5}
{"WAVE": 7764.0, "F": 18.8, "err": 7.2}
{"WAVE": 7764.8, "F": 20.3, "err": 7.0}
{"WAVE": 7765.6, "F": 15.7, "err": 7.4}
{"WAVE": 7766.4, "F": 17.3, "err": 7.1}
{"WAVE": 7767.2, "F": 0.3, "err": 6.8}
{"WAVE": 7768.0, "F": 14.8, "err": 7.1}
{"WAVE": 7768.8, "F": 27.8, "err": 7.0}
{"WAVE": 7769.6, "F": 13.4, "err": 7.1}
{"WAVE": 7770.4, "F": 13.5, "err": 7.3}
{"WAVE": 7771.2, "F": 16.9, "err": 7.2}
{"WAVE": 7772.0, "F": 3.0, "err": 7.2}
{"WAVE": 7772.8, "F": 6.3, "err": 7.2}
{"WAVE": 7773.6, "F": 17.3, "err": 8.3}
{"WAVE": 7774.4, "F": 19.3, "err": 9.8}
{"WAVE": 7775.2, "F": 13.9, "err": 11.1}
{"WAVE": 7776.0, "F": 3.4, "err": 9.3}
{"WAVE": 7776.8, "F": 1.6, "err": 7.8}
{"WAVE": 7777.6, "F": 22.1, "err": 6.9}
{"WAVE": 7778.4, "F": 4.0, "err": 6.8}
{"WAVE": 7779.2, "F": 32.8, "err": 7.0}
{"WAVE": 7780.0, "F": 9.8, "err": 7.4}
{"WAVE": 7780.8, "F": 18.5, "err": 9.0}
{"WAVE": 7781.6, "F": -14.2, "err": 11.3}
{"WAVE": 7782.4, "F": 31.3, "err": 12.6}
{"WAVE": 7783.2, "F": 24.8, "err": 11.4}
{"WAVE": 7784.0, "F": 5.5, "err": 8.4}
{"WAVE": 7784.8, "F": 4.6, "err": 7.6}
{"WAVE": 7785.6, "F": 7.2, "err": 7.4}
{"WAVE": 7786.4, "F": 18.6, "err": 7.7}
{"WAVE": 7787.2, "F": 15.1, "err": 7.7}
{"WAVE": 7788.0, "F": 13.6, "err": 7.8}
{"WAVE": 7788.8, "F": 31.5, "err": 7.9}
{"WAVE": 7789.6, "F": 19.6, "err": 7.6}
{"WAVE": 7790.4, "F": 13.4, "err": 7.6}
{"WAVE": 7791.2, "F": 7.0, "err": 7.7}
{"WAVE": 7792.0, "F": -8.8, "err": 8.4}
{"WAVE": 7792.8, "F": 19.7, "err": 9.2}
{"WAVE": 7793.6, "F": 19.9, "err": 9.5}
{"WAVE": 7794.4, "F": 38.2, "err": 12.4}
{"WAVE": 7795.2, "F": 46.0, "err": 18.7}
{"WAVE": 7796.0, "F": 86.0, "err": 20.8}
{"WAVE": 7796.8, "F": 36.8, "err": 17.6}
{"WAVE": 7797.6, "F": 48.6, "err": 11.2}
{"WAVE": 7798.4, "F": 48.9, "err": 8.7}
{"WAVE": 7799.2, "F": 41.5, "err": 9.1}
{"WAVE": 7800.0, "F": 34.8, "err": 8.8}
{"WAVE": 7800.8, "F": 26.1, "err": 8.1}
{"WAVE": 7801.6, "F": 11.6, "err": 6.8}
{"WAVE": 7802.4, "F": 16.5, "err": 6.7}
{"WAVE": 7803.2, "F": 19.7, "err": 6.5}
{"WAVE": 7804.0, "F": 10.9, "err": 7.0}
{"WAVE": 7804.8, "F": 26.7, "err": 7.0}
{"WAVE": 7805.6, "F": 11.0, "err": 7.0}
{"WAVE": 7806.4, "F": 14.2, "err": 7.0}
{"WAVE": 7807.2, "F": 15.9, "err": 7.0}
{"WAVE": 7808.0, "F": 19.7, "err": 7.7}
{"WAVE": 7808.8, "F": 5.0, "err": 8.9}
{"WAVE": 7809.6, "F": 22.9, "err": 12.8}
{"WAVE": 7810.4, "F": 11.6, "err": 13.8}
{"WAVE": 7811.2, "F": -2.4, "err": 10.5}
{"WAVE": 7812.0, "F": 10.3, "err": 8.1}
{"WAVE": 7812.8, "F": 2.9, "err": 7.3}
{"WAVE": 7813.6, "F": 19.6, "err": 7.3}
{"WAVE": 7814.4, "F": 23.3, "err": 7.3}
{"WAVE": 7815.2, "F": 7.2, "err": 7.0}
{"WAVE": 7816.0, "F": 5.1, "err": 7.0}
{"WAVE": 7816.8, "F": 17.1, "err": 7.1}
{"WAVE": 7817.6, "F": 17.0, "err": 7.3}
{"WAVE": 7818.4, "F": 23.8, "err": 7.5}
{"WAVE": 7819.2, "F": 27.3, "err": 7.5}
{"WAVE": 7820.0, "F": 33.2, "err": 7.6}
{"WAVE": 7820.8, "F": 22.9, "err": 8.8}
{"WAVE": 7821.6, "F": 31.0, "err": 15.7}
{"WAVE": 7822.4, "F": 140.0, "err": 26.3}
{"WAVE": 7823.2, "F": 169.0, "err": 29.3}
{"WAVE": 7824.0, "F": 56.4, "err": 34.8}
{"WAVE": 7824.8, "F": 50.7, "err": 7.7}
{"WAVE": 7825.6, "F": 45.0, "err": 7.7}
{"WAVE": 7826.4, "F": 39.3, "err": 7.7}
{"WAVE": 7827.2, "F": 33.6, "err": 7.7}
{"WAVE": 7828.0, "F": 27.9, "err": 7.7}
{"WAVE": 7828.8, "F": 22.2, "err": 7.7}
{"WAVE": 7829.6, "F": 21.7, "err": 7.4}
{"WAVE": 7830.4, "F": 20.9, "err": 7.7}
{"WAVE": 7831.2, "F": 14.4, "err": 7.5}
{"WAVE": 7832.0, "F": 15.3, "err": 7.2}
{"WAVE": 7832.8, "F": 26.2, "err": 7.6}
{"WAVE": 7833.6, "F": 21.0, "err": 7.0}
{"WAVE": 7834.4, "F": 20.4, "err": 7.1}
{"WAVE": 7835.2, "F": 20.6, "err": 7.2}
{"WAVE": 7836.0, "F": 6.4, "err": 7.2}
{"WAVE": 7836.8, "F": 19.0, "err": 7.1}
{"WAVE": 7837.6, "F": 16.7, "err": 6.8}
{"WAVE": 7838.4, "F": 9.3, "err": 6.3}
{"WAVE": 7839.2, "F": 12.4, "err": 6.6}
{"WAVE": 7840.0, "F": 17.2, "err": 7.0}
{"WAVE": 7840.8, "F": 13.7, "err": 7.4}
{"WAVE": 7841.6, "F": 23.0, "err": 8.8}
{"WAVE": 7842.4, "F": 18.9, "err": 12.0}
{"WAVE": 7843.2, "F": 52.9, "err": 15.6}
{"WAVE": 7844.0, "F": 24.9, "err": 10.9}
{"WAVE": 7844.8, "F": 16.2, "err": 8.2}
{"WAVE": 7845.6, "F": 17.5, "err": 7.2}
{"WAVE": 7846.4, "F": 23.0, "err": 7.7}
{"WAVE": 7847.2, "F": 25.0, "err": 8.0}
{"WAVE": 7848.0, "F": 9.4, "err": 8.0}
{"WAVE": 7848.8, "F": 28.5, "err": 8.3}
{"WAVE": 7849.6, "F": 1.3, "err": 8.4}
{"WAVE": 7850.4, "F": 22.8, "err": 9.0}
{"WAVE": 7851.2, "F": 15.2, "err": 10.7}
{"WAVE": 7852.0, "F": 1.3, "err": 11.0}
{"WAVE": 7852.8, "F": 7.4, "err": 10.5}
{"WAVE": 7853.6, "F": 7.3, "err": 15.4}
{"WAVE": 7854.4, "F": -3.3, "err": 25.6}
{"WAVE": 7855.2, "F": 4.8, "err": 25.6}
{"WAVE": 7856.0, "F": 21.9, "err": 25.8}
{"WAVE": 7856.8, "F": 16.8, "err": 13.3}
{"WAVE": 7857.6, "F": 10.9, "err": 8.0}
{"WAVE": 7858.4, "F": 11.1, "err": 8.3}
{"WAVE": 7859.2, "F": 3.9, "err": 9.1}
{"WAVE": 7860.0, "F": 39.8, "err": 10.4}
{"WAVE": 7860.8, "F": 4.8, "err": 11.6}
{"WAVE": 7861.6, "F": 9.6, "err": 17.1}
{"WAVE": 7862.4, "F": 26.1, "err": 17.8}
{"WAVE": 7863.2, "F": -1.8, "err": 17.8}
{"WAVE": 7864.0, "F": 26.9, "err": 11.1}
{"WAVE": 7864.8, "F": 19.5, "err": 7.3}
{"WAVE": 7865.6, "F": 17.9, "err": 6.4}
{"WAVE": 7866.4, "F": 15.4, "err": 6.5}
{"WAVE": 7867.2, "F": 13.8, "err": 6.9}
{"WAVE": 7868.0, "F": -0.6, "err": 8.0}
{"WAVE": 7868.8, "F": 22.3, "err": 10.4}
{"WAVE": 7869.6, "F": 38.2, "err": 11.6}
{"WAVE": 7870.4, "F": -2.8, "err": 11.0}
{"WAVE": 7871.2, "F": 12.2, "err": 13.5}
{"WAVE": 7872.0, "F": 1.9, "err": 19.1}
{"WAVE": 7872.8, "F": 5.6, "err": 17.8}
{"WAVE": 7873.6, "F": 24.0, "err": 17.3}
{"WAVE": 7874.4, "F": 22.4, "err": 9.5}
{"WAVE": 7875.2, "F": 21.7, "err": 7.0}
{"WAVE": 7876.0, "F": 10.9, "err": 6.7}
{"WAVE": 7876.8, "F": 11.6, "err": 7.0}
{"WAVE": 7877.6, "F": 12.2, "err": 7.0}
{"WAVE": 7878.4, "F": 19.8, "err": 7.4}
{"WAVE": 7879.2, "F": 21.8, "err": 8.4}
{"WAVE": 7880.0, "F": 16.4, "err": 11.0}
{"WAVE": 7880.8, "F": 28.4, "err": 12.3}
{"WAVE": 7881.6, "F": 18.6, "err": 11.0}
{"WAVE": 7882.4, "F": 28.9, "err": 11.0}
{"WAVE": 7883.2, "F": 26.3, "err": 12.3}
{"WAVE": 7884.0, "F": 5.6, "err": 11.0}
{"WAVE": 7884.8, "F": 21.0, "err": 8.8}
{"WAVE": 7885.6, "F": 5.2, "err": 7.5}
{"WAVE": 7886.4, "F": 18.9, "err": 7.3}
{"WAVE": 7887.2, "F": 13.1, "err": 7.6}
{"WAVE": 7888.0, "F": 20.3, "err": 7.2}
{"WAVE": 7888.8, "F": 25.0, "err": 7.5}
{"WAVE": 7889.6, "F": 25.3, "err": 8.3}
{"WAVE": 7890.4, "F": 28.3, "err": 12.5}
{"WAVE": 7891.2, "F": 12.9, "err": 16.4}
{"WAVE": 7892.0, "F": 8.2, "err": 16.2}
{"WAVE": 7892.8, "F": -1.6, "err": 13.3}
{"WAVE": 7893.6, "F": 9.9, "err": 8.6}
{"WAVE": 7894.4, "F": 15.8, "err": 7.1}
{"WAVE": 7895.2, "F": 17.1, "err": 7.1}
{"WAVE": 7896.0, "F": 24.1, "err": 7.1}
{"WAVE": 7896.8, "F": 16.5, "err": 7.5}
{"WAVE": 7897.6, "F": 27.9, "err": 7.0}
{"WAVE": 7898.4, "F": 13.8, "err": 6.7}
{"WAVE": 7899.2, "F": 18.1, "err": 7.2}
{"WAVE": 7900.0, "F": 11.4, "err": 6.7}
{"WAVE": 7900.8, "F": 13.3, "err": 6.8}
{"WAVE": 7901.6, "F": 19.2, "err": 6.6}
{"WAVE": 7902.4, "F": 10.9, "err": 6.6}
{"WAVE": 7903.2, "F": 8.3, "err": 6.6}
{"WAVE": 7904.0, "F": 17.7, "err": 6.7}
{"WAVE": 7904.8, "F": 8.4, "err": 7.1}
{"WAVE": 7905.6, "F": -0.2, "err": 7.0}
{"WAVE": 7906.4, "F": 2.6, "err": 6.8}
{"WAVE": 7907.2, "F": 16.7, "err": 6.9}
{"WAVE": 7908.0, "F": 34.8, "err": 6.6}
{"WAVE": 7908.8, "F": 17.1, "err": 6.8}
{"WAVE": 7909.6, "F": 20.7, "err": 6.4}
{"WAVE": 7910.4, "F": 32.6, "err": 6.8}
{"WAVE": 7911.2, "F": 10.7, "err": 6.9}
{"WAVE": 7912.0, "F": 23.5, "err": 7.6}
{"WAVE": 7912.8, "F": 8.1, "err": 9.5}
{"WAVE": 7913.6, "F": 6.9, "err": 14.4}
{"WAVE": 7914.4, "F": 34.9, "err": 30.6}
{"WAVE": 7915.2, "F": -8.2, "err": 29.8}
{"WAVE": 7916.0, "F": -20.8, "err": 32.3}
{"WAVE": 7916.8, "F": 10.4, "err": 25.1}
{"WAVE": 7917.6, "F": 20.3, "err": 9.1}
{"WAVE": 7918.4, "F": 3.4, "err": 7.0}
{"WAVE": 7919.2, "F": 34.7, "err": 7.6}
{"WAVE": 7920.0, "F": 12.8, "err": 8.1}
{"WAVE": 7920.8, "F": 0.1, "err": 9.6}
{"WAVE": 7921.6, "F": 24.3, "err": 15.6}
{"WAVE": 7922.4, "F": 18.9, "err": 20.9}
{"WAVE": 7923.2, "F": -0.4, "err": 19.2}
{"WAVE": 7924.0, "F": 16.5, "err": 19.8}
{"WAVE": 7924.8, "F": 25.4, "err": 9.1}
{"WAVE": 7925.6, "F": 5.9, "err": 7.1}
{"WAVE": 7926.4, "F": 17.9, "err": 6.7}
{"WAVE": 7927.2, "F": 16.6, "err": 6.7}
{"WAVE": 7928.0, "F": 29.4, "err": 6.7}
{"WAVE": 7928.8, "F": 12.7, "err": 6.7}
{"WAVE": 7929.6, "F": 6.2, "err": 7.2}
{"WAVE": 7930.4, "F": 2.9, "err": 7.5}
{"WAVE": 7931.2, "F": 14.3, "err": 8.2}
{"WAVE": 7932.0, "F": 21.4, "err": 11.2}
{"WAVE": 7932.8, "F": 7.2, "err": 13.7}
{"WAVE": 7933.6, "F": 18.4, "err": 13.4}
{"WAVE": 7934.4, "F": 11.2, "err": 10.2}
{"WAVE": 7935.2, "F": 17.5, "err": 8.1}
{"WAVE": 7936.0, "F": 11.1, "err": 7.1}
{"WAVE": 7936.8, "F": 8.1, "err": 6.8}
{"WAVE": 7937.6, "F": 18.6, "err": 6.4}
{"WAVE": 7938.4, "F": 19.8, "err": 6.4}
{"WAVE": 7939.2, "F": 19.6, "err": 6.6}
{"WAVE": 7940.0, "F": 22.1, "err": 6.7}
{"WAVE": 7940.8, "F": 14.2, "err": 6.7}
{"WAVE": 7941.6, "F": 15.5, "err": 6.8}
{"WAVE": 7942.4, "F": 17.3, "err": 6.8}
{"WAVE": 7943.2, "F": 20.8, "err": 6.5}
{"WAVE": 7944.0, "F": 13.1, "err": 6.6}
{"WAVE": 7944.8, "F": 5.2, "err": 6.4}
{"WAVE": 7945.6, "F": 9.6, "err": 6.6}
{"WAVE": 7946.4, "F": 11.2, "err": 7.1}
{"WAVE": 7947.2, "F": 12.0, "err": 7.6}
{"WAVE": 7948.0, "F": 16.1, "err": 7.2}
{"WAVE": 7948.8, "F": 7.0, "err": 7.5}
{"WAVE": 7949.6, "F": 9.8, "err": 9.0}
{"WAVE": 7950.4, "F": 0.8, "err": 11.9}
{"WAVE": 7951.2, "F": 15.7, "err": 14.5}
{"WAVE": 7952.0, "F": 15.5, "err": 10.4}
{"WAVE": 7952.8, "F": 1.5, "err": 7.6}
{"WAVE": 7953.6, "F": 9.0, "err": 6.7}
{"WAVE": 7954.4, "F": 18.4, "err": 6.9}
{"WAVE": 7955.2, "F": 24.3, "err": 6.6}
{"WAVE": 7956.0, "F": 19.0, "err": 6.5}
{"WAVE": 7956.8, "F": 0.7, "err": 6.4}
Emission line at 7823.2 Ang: [N II] 6583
